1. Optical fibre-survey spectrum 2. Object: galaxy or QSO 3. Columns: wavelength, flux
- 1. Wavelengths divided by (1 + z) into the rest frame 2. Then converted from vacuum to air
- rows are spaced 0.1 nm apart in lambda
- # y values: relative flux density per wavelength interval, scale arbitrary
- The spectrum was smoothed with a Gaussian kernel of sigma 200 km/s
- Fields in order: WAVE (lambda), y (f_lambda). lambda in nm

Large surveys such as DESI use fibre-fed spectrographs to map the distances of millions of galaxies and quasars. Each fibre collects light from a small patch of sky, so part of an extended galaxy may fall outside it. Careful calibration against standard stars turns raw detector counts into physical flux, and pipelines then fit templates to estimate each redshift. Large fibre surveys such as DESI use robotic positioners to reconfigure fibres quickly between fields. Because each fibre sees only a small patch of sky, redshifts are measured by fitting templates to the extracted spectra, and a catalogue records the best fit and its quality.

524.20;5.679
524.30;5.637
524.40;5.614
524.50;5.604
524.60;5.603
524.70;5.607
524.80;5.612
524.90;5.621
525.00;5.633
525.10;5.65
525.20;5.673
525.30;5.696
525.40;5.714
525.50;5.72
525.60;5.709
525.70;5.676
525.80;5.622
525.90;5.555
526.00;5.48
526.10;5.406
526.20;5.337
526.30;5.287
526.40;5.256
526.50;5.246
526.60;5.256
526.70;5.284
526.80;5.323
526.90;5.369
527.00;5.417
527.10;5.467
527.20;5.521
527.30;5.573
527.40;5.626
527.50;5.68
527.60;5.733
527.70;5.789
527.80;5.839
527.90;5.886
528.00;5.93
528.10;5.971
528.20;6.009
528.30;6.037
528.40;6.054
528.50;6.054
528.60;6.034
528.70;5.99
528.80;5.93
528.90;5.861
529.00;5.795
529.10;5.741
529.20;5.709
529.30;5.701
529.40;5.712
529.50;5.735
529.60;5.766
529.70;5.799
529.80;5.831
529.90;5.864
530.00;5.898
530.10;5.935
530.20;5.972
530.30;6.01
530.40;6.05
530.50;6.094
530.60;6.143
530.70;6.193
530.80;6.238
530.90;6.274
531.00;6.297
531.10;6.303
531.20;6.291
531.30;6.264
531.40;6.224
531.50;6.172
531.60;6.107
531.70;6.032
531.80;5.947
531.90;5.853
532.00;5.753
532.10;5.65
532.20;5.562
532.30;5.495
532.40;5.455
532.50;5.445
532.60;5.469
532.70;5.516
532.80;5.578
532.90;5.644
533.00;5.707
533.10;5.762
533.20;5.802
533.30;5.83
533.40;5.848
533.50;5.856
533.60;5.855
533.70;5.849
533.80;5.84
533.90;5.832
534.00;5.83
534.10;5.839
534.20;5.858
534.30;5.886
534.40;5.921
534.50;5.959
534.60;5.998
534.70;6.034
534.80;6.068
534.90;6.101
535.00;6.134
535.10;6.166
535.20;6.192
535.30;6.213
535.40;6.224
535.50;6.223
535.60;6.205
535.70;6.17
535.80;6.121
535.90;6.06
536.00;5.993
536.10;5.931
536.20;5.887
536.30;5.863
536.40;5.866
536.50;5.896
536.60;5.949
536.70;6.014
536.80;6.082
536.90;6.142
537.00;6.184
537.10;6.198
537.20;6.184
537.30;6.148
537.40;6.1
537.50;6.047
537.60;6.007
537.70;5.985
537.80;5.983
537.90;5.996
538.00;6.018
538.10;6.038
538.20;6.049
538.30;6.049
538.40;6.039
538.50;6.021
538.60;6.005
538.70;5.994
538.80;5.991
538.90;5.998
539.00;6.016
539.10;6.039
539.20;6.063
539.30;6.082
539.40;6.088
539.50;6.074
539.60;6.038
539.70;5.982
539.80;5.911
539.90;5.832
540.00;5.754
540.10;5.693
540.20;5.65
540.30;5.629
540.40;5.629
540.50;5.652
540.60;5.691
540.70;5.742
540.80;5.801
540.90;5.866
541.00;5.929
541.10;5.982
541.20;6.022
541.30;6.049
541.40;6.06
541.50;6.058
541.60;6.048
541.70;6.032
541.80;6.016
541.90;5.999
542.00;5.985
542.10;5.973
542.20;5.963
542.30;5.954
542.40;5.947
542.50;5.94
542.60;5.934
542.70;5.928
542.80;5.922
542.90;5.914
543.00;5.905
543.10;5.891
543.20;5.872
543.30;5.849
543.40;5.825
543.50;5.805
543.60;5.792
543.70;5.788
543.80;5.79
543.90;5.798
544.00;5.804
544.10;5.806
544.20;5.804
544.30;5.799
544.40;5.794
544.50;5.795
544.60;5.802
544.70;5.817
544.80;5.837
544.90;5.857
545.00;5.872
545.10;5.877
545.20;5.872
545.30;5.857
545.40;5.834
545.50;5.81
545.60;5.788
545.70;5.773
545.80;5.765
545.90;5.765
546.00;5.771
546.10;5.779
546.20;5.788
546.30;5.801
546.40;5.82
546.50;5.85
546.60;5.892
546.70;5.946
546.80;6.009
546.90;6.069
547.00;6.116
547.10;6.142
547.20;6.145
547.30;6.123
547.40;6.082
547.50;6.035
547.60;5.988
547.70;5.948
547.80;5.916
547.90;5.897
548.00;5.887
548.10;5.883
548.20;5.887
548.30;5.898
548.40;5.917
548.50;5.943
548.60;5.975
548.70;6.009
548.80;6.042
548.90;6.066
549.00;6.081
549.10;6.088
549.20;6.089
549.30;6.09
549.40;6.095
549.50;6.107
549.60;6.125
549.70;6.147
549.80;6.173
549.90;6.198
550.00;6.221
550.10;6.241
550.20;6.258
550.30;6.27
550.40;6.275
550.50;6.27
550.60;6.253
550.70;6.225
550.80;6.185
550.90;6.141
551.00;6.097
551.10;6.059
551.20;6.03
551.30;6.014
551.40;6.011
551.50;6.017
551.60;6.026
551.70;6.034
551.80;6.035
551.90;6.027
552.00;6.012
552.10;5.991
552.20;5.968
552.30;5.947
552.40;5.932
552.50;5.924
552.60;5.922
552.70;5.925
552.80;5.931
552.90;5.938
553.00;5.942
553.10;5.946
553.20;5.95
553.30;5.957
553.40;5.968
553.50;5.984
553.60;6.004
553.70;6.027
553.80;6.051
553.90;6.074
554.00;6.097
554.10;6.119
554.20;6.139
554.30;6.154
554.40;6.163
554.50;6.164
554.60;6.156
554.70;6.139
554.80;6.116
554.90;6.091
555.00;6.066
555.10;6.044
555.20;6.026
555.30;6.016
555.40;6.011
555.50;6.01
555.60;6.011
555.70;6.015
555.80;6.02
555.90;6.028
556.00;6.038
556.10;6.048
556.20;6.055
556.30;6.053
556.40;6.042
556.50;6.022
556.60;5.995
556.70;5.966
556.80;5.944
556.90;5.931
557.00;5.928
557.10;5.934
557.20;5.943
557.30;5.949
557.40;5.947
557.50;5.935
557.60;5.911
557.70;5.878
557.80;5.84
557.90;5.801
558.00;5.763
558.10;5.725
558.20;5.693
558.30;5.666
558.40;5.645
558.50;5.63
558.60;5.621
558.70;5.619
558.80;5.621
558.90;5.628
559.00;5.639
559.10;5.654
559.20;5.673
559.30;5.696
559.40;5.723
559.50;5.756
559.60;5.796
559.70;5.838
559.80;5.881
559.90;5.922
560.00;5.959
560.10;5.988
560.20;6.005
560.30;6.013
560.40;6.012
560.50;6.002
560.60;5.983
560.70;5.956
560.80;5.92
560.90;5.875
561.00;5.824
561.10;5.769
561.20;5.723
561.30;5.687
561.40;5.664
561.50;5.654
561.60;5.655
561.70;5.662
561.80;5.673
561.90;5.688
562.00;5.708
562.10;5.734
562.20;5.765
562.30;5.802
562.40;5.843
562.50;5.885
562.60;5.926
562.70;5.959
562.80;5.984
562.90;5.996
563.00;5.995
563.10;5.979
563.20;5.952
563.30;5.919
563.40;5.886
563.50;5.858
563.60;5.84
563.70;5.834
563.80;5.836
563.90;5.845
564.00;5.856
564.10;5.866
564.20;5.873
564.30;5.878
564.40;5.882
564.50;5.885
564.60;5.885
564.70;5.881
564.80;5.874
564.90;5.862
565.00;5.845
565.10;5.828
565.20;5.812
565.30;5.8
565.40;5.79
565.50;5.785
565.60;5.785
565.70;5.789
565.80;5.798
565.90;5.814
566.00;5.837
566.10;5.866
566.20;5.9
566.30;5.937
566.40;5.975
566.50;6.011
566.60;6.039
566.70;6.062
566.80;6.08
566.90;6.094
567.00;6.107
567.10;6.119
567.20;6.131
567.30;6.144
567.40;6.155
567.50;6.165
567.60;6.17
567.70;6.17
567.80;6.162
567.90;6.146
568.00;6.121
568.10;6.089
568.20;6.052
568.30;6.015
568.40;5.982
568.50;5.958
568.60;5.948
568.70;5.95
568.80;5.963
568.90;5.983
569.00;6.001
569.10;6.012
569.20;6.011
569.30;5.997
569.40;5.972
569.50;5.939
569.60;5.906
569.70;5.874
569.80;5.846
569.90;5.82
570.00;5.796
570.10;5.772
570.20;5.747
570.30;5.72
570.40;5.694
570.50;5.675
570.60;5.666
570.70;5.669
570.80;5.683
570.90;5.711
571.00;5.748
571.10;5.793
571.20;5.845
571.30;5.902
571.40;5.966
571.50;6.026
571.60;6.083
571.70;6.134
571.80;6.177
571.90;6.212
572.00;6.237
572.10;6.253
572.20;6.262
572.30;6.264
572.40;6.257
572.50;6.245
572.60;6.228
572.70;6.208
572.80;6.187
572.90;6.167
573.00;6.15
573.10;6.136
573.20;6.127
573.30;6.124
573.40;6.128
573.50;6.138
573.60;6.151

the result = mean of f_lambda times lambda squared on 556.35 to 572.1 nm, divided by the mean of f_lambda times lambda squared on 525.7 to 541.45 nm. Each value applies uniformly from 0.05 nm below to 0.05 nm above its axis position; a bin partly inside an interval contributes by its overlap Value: 1.12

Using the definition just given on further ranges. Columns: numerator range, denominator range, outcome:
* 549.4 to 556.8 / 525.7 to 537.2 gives 1.12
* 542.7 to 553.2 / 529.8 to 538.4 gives 1.05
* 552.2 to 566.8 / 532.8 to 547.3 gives 1.07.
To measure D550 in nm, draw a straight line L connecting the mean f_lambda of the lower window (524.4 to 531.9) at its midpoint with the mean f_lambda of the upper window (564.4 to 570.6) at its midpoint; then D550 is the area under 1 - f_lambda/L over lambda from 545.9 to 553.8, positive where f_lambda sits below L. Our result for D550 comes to -0.20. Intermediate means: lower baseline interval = 5.79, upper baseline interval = 5.94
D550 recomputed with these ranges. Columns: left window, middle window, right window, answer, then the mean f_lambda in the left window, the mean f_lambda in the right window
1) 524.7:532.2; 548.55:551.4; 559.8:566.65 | -0.15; 5.79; 5.86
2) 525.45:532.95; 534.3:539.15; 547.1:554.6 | -0.15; 5.78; 6.05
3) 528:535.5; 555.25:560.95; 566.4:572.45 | 0.09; 5.92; 5.99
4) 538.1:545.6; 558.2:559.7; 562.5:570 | 0.07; 5.9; 5.95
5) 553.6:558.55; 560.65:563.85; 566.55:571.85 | 0.08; 5.98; 5.96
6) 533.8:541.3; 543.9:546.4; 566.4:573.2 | 0.07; 5.98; 6.01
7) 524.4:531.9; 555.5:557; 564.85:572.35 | -0.03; 5.79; 5.96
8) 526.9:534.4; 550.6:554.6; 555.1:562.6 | -0.12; 5.86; 5.85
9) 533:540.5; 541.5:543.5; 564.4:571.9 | 0.01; 5.98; 5.93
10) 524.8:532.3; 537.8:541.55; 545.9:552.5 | -0.01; 5.79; 6.03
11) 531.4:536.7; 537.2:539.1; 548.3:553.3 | -0.03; 5.9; 6.06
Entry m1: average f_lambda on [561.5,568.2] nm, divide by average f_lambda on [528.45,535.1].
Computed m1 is 1.00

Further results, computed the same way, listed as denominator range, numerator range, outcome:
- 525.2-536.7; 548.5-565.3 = 1.02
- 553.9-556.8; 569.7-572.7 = 0.98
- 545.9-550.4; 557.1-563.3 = 0.97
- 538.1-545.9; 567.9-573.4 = 1.02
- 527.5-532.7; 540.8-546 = 0.99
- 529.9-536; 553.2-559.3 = 1.00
